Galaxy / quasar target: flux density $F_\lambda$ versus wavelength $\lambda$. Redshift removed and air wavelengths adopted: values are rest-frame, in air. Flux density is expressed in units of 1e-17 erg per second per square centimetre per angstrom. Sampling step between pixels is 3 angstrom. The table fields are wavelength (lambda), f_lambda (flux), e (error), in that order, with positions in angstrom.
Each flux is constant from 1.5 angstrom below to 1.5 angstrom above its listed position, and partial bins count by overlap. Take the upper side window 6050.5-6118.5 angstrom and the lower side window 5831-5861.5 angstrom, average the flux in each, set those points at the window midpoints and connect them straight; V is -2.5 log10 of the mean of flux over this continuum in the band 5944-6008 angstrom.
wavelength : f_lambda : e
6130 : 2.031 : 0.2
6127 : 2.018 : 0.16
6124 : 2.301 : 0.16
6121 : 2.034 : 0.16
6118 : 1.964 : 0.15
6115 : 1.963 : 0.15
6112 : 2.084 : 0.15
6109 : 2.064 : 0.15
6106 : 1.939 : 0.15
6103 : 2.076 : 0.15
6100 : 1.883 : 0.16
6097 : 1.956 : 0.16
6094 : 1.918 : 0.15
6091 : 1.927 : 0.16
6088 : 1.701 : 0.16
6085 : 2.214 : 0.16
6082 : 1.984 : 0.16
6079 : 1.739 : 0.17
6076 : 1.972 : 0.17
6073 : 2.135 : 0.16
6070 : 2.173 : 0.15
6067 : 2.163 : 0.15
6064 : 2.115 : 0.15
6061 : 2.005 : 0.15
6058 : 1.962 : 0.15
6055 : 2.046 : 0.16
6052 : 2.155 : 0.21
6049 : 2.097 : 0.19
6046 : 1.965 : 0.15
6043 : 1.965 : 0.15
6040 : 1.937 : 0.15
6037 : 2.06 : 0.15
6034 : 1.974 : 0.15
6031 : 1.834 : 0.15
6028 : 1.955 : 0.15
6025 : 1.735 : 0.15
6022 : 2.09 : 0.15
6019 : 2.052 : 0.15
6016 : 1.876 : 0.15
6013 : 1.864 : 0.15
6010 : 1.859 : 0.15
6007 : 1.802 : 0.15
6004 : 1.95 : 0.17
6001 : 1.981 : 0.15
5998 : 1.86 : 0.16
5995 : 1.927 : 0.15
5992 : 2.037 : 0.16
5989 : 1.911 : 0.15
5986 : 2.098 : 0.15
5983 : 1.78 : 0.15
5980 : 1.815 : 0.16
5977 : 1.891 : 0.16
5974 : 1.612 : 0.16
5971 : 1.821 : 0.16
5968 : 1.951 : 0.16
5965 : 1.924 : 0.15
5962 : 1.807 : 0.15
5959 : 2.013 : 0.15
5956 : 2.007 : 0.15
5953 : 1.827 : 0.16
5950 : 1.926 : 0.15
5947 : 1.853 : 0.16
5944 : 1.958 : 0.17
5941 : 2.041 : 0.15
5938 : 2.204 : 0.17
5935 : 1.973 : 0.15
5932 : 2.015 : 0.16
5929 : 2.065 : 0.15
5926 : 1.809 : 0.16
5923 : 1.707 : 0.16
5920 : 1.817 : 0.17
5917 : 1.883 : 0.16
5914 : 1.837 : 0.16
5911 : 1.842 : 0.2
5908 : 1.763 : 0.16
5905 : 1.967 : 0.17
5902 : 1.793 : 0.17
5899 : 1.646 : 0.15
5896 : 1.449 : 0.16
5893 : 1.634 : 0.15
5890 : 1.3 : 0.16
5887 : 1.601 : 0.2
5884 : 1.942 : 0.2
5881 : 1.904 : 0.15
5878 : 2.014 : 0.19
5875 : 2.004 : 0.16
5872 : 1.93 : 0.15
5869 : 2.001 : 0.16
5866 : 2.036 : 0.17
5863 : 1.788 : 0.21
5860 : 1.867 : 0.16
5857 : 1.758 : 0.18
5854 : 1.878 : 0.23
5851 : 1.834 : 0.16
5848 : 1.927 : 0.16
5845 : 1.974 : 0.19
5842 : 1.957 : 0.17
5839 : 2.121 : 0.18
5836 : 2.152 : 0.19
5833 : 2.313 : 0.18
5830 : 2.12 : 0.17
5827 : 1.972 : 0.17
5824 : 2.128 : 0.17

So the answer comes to 0.05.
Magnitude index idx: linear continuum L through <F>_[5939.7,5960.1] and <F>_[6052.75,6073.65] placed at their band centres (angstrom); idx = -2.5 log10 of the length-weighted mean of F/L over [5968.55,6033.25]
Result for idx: 0.06 mag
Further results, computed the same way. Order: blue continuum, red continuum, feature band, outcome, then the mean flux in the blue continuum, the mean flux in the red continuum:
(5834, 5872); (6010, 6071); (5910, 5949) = 0.02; 1.95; 2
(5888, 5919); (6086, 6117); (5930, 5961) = -0.13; 1.71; 1.96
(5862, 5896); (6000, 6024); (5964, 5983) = 0.04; 1.82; 1.93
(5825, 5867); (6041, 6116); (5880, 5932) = 0.13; 1.98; 2.01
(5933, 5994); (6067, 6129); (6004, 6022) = 0.02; 1.92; 2.01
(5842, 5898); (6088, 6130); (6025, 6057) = -0.02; 1.83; 2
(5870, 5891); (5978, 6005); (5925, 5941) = -0.08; 1.83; 1.93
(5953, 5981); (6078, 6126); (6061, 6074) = -0.09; 1.87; 1.99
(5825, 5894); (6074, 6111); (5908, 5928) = 0.06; 1.92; 1.95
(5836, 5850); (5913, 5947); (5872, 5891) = 0.09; 2.01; 1.93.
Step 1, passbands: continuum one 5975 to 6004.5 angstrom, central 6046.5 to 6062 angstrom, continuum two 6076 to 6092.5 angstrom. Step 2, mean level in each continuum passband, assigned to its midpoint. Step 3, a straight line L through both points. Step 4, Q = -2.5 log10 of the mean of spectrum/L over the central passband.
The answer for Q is -0.07 mag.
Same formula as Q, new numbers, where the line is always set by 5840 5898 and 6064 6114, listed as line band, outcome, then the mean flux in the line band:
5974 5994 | 0.012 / 1.9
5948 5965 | -0.009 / 1.91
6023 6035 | 0.042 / 1.88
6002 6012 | 0.035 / 1.88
